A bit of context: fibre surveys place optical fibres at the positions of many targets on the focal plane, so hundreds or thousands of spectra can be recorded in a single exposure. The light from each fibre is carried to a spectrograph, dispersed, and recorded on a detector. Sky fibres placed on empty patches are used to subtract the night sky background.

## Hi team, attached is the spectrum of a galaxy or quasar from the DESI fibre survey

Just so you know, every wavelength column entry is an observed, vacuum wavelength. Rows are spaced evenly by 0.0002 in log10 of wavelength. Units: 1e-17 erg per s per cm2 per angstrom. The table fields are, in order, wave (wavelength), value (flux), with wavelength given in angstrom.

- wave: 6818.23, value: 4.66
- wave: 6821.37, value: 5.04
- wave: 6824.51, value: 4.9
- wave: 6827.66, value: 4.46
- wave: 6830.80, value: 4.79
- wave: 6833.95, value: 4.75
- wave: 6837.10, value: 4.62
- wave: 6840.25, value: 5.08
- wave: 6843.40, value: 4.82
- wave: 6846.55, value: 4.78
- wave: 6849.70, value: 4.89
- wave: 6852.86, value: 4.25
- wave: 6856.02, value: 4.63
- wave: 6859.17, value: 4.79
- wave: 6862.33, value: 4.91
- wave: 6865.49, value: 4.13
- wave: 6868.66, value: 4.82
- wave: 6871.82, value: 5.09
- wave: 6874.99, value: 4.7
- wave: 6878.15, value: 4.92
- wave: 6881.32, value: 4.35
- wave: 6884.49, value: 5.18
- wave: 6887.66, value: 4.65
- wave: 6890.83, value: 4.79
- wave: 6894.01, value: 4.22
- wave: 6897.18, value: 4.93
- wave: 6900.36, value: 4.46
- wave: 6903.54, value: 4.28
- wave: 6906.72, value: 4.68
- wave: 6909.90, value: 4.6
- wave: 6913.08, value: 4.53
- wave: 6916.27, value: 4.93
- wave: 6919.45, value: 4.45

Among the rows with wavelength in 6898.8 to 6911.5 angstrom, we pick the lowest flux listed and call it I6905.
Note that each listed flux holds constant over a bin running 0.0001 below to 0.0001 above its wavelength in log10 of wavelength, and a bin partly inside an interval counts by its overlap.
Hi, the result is 4.28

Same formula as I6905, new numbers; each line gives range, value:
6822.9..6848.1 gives 4.46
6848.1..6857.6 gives 4.25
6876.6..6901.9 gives 4.22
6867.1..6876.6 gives 4.7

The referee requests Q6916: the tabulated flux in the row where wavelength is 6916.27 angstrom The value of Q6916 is 4.93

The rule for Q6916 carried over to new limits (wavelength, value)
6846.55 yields 4.78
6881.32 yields 4.35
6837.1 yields 4.62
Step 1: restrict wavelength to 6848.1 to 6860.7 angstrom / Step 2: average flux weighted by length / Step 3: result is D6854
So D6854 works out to 4.64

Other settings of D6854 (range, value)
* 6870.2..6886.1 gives 4.85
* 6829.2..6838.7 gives 4.72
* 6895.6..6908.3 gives 4.59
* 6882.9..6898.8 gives 4.75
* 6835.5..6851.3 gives 4.84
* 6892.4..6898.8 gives 4.57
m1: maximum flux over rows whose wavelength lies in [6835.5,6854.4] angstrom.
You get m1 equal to 5.08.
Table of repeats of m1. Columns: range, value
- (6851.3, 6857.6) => 4.63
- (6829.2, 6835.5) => 4.79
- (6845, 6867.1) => 4.91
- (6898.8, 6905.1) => 4.46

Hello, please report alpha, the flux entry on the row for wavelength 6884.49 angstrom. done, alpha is 5.18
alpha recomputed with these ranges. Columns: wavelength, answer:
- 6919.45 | 4.45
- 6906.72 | 4.68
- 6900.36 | 4.46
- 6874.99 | 4.7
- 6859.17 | 4.79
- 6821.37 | 5.04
